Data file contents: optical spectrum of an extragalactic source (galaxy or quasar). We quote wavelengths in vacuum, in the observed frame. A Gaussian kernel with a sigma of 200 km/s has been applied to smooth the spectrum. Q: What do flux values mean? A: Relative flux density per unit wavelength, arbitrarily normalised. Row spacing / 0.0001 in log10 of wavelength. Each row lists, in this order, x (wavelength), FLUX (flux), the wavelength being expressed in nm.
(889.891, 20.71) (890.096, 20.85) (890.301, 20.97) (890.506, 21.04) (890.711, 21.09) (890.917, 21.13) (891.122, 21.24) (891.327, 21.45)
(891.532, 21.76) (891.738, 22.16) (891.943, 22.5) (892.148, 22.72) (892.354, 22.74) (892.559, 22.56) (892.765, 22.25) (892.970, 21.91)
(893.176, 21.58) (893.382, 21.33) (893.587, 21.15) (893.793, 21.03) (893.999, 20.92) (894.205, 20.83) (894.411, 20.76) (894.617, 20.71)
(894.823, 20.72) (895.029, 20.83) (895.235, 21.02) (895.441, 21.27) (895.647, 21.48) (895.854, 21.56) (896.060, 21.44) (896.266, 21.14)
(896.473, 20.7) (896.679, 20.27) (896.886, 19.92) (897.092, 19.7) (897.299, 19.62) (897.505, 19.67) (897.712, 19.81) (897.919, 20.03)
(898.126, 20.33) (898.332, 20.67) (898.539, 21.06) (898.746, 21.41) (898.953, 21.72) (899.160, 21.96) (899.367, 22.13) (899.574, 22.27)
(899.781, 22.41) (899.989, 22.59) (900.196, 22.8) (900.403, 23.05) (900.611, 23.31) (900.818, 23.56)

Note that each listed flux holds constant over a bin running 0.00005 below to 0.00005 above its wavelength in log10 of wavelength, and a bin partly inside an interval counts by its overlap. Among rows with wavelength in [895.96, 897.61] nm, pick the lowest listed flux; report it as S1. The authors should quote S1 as 19.62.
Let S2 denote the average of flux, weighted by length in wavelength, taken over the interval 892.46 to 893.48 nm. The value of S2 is 21.9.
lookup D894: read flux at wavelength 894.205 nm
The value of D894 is 20.83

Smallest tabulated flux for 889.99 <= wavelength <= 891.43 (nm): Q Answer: 20.85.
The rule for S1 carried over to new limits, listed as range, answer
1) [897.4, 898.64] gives 19.67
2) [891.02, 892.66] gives 21.24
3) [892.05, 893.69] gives 21.15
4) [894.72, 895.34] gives 20.72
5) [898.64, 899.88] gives 21.41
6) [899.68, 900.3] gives 22.41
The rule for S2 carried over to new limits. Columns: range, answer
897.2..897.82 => 19.7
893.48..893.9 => 21.1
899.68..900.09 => 22.5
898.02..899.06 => 21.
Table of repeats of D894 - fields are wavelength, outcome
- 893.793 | 21.03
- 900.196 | 22.8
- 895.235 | 21.02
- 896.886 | 19.92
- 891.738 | 22.16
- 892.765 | 22.25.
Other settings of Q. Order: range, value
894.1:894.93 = 20.71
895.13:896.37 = 21.02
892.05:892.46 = 22.72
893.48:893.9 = 21.03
